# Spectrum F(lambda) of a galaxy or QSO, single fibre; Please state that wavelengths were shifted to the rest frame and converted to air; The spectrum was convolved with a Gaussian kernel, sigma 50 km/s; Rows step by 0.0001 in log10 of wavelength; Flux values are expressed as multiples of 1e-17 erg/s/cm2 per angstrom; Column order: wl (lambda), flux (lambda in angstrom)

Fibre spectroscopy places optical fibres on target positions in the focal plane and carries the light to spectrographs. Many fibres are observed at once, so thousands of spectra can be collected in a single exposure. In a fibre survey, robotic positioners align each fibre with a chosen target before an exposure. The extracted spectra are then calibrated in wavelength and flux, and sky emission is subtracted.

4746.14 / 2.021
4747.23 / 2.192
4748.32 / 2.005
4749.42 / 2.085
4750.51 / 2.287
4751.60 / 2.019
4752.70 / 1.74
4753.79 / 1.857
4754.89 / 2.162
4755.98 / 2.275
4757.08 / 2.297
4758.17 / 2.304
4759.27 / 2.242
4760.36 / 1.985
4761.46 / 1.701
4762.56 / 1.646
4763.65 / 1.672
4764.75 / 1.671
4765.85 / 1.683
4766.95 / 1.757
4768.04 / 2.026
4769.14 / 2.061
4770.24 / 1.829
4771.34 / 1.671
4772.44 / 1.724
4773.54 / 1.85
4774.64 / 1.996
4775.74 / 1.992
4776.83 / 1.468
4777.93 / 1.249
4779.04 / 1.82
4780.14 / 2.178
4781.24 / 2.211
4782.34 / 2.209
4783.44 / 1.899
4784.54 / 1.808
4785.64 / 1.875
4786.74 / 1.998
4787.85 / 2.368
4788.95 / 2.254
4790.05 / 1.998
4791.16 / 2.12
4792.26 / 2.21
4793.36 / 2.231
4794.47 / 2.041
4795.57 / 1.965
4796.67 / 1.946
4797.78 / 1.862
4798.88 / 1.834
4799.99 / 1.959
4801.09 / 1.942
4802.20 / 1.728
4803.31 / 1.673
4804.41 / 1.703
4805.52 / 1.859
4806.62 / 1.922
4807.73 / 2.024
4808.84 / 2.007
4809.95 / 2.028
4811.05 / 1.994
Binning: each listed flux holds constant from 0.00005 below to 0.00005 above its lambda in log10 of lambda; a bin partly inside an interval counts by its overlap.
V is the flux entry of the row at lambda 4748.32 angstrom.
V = 2.005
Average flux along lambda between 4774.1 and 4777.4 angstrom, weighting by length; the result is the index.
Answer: 1.82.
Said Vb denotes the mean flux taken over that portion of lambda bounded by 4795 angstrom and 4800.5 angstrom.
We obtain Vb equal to 1.91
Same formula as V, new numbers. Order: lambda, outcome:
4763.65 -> 1.672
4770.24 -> 1.829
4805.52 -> 1.859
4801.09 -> 1.942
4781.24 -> 2.211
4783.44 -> 1.899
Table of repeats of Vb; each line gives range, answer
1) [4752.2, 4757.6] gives 2.07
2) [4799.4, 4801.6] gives 1.95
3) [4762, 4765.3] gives 1.66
